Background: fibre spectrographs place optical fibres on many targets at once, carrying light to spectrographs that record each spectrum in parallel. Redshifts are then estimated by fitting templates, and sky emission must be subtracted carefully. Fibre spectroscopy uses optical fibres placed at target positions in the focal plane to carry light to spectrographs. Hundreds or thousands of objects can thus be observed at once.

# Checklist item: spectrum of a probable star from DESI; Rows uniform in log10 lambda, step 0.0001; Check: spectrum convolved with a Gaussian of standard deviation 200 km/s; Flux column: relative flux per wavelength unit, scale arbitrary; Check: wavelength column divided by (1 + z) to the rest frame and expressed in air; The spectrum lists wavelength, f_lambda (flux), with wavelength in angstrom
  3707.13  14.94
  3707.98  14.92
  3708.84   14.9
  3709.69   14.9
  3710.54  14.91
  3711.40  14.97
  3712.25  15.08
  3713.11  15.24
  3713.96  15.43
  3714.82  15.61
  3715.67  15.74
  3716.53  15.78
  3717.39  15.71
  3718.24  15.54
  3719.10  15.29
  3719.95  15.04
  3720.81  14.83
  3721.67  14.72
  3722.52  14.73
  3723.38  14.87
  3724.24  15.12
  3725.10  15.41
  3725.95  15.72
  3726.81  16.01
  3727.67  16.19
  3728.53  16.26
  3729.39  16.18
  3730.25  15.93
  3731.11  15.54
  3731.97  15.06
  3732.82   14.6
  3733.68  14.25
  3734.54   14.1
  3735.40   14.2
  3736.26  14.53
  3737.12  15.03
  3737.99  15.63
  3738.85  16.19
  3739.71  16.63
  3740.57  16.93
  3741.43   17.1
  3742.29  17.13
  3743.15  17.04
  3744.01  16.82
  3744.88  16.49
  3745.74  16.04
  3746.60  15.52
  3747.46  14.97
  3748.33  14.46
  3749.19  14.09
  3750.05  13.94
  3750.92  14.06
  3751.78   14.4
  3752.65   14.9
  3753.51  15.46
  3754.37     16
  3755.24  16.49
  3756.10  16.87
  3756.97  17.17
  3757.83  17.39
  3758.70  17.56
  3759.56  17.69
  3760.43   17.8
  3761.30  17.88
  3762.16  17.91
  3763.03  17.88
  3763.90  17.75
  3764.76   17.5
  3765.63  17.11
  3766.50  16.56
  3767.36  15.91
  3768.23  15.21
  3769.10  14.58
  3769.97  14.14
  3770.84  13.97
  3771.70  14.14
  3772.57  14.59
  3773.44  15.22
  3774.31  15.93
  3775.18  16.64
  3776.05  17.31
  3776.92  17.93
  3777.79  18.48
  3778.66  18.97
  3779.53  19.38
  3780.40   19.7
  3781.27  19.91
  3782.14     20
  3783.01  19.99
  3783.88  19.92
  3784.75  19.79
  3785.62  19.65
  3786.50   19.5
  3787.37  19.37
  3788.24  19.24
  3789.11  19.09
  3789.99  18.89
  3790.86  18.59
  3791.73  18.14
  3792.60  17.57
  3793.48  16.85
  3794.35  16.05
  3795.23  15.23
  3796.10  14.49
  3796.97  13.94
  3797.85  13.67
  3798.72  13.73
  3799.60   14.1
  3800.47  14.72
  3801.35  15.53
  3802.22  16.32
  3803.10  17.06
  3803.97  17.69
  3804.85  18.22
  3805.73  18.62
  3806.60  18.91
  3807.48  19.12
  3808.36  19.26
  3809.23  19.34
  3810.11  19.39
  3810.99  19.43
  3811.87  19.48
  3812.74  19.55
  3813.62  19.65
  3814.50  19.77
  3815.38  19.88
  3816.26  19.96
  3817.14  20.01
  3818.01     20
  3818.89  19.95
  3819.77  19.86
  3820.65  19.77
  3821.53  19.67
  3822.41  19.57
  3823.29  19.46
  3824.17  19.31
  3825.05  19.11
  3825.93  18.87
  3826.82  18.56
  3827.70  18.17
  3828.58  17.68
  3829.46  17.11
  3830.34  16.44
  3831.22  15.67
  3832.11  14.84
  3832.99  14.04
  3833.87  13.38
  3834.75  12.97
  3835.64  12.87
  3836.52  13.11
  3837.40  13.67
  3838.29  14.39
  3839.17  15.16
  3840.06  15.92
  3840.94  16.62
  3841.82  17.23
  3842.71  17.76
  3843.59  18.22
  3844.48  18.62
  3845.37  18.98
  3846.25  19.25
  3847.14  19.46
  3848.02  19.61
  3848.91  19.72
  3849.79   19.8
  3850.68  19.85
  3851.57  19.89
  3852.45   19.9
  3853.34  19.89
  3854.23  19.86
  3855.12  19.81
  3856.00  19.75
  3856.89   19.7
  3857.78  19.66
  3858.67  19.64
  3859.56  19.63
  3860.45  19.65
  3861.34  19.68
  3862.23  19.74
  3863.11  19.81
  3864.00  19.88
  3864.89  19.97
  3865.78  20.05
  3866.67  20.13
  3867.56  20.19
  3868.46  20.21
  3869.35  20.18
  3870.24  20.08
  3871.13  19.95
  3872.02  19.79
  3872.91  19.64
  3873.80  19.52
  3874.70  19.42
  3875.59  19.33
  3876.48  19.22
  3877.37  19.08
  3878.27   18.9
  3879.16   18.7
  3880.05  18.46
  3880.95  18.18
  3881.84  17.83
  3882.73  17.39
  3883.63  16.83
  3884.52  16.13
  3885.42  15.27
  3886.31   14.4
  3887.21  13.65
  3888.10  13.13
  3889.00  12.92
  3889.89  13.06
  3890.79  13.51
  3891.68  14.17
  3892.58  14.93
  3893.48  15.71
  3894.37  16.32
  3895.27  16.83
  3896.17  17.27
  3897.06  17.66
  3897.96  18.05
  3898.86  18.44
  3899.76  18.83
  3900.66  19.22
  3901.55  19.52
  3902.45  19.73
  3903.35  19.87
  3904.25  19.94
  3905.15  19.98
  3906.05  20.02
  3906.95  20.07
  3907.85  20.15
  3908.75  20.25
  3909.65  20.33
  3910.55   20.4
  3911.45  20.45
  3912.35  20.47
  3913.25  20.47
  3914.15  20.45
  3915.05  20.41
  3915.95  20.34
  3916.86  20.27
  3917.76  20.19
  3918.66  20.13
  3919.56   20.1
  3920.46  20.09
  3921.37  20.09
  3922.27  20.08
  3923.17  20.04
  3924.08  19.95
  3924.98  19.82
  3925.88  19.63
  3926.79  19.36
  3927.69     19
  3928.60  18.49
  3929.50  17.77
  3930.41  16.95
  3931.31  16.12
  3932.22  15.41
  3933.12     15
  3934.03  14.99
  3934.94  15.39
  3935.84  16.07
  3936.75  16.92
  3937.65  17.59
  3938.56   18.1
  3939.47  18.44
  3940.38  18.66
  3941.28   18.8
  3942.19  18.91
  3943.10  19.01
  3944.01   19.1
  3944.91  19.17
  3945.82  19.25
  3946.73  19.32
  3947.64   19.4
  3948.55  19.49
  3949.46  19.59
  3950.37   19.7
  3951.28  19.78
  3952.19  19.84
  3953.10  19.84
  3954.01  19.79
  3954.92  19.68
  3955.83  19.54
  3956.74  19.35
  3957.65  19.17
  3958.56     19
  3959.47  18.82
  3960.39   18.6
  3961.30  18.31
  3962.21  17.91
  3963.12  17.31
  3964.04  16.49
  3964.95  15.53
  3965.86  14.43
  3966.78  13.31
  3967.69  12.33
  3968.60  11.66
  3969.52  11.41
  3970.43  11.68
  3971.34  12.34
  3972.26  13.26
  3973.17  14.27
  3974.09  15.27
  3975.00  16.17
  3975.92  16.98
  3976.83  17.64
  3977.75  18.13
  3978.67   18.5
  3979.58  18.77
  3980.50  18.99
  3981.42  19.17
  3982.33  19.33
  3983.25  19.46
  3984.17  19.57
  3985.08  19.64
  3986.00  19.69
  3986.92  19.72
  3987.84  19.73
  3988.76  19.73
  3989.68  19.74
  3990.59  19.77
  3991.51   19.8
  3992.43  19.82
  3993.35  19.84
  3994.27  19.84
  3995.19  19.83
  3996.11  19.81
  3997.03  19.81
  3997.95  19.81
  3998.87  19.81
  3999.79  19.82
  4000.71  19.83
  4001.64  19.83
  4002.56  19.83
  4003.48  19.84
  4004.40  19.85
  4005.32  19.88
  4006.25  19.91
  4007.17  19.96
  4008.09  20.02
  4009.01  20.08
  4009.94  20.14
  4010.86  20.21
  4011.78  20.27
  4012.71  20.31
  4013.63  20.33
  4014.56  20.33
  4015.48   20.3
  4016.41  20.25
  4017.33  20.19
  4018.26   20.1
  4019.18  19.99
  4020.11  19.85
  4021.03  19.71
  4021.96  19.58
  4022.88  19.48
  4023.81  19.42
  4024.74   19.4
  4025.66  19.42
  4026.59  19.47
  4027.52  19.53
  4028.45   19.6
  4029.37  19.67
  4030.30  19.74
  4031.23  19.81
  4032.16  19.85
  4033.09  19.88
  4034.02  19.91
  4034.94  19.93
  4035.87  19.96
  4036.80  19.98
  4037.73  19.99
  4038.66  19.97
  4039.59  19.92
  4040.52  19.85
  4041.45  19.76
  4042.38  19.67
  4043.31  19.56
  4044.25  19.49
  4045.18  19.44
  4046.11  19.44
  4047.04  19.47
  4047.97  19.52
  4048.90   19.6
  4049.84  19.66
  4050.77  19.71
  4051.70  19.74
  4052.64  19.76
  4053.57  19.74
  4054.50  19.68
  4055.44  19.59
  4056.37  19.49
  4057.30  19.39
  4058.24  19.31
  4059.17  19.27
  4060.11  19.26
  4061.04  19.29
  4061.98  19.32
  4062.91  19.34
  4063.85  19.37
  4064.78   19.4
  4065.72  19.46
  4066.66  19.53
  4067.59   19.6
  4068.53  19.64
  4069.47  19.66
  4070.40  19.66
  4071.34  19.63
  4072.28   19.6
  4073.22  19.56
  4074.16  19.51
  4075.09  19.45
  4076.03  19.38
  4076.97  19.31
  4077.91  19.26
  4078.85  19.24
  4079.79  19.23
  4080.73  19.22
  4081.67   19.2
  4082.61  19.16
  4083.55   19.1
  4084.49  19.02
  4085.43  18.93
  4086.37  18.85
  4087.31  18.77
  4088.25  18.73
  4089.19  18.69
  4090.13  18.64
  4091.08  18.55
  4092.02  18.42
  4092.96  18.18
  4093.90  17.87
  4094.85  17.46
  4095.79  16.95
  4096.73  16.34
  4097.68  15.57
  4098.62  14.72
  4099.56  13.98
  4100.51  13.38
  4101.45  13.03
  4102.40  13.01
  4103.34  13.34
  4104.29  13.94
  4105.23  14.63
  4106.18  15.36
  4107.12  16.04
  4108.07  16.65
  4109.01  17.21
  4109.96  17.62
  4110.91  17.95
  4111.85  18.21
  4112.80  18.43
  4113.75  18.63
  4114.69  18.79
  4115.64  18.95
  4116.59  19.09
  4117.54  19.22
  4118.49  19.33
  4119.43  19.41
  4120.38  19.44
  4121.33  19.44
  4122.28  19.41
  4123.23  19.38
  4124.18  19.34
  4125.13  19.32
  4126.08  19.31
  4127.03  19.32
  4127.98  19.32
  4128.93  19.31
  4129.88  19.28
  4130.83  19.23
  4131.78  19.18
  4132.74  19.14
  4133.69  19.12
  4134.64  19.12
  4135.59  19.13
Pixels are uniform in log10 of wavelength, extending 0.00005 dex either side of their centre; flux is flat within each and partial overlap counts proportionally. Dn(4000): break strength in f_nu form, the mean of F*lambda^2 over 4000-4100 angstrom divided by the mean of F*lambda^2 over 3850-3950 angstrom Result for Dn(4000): 1.12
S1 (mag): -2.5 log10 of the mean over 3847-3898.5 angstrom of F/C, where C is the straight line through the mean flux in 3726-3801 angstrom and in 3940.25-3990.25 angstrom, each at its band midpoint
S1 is -0.07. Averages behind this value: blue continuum 16.5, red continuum 17.8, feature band 18.3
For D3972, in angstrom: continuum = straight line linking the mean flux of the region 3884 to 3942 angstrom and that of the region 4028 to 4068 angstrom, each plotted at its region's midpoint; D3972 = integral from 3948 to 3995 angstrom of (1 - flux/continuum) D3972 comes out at 2.33 angstrom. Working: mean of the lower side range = 18.1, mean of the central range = 17.8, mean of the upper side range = 19.6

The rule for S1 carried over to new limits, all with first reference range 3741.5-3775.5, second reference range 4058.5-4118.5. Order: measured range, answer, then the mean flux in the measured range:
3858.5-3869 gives -0.191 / 19.9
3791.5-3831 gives -0.102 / 18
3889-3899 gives 0.072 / 15.8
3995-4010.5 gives -0.137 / 19.9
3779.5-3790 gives -0.207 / 19.6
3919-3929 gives -0.157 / 19.7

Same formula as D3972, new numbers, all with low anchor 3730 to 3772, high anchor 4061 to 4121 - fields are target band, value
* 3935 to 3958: -2.4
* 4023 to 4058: -3.8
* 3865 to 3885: -2.9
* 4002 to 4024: -3.1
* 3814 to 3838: -1.7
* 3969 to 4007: -2.3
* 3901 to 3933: -4.9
